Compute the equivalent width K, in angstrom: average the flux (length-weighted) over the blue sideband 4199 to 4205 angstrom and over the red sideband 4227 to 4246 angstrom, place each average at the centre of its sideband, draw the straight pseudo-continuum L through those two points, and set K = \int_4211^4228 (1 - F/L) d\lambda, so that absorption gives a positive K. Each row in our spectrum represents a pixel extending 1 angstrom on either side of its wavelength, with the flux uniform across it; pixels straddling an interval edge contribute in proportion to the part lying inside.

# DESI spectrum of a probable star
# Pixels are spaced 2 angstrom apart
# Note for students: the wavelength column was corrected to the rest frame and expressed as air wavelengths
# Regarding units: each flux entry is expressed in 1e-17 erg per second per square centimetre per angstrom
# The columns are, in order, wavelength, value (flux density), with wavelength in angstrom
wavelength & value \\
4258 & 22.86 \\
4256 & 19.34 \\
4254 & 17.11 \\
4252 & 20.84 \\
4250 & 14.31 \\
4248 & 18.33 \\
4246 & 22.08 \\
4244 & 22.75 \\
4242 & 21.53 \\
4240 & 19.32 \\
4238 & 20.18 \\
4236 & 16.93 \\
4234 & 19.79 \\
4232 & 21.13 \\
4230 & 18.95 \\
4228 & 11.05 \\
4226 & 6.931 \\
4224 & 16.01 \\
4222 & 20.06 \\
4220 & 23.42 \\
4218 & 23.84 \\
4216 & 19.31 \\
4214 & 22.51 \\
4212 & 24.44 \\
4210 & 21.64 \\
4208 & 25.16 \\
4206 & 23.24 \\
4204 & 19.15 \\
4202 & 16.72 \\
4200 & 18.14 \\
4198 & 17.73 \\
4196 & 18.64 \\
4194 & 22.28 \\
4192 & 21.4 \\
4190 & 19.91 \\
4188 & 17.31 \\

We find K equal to -0.4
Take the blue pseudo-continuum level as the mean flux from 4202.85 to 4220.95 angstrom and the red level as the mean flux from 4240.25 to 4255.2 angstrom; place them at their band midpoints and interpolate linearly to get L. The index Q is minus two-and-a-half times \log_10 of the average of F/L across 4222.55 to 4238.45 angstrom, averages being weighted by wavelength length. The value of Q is 0.266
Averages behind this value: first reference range 22.5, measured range 16.3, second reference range 19.5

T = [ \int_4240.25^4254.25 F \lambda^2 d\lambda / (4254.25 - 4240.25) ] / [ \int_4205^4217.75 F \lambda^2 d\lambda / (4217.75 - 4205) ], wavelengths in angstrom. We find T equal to 0.88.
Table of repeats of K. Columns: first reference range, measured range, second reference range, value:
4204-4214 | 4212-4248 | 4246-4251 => 1.23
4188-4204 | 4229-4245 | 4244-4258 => -0.70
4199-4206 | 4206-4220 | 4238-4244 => -2.61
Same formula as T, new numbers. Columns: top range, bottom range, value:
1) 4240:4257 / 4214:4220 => 0.90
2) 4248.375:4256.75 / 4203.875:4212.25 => 0.80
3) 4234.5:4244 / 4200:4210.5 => 0.97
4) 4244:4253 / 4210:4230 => 1.04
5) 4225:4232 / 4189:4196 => 0.66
